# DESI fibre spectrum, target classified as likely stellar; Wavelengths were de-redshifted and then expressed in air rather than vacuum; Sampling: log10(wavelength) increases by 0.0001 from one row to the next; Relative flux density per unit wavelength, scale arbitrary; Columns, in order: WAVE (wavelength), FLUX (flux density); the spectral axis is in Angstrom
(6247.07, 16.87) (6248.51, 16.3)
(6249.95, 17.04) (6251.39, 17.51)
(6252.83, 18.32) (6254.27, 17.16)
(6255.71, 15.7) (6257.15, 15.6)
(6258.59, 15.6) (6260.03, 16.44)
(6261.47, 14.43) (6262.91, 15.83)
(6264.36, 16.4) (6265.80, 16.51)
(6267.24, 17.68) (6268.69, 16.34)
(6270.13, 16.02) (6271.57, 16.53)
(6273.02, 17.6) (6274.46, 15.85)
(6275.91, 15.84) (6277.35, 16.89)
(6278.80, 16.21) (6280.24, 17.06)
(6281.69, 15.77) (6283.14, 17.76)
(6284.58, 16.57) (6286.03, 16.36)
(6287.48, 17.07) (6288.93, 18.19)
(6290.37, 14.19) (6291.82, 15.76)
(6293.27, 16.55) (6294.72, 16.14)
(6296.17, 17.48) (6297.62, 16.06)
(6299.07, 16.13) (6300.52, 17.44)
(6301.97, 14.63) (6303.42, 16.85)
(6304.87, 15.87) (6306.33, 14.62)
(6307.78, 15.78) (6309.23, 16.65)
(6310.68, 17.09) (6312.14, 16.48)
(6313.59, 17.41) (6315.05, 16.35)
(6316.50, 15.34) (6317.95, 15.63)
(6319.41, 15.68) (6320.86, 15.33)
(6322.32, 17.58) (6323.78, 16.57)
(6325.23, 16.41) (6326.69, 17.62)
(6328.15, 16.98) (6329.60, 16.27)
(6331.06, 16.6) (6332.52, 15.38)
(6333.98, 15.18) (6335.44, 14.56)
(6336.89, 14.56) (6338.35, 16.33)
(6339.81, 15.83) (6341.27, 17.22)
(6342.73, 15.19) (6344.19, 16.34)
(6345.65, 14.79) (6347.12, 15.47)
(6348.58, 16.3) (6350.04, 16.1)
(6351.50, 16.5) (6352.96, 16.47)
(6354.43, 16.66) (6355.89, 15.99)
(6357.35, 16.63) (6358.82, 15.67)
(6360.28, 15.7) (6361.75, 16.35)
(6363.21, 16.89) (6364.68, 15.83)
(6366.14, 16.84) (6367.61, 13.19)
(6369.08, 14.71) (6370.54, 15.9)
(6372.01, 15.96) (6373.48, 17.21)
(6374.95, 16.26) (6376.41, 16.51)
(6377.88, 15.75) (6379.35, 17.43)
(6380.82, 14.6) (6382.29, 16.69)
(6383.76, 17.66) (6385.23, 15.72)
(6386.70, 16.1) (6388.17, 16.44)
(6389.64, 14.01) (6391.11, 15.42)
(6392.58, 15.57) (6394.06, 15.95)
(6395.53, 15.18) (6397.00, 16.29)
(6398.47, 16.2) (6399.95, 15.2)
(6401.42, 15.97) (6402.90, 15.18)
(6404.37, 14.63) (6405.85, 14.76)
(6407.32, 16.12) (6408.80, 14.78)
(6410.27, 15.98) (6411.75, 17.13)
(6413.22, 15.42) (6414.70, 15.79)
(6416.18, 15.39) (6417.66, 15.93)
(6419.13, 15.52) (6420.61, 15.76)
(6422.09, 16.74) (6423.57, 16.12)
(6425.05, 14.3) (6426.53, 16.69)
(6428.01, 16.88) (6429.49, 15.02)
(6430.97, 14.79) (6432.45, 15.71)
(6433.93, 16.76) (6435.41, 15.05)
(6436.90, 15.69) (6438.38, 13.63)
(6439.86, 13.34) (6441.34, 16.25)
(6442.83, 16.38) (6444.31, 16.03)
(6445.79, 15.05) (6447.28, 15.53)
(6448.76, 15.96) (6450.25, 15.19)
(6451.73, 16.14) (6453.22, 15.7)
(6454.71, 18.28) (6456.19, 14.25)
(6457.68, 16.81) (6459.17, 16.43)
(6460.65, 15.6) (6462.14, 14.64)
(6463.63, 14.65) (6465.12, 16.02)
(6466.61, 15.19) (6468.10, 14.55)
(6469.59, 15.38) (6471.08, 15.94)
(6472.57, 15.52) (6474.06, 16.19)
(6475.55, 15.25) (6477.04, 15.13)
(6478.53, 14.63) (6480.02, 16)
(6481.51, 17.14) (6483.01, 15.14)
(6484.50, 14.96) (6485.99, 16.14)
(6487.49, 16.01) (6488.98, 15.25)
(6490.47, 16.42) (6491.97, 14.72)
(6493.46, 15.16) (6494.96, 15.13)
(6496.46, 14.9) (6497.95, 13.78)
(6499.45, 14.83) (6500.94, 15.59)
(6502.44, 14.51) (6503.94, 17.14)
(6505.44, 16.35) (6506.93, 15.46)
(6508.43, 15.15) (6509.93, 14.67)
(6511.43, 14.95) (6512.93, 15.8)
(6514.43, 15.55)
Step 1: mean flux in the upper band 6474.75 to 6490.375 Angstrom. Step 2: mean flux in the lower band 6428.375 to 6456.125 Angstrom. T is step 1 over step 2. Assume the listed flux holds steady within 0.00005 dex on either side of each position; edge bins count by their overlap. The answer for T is 1.00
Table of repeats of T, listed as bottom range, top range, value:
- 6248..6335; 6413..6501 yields 0.95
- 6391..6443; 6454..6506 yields 1.00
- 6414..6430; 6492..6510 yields 0.96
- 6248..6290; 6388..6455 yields 0.94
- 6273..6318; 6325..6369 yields 0.98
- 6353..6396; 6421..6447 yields 0.97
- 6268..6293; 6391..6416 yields 0.95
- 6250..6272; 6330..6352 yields 0.96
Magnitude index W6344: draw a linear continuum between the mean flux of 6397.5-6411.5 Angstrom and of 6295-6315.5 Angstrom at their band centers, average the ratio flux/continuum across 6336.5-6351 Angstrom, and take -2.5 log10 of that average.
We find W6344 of 0.01 mag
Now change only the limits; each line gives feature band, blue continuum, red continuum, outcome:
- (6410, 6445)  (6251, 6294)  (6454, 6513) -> 0.00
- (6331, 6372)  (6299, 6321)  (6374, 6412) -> 0.01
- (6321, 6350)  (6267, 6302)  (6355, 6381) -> 0.01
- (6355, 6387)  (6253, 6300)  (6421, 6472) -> -0.01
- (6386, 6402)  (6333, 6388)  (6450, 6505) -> 0.01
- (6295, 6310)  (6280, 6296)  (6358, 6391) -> 0.02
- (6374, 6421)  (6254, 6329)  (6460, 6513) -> 0.00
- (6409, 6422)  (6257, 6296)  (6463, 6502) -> -0.01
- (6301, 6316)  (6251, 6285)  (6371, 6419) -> 0.01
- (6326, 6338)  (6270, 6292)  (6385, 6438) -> 0.02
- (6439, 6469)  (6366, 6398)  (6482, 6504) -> -0.01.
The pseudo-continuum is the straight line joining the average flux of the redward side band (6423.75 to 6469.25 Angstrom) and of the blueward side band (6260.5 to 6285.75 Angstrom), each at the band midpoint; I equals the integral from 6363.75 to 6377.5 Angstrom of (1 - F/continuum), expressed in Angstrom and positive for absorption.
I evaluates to 0.09 Angstrom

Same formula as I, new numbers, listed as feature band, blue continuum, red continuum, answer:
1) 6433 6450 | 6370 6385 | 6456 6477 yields 0.3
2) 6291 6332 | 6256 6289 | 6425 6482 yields -0.2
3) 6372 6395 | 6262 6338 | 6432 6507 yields -0.2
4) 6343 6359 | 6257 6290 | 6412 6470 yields 0.0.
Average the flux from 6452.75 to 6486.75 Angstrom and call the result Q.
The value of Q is 15.6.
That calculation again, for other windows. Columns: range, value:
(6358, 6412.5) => 15.8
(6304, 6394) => 16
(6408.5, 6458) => 15.7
